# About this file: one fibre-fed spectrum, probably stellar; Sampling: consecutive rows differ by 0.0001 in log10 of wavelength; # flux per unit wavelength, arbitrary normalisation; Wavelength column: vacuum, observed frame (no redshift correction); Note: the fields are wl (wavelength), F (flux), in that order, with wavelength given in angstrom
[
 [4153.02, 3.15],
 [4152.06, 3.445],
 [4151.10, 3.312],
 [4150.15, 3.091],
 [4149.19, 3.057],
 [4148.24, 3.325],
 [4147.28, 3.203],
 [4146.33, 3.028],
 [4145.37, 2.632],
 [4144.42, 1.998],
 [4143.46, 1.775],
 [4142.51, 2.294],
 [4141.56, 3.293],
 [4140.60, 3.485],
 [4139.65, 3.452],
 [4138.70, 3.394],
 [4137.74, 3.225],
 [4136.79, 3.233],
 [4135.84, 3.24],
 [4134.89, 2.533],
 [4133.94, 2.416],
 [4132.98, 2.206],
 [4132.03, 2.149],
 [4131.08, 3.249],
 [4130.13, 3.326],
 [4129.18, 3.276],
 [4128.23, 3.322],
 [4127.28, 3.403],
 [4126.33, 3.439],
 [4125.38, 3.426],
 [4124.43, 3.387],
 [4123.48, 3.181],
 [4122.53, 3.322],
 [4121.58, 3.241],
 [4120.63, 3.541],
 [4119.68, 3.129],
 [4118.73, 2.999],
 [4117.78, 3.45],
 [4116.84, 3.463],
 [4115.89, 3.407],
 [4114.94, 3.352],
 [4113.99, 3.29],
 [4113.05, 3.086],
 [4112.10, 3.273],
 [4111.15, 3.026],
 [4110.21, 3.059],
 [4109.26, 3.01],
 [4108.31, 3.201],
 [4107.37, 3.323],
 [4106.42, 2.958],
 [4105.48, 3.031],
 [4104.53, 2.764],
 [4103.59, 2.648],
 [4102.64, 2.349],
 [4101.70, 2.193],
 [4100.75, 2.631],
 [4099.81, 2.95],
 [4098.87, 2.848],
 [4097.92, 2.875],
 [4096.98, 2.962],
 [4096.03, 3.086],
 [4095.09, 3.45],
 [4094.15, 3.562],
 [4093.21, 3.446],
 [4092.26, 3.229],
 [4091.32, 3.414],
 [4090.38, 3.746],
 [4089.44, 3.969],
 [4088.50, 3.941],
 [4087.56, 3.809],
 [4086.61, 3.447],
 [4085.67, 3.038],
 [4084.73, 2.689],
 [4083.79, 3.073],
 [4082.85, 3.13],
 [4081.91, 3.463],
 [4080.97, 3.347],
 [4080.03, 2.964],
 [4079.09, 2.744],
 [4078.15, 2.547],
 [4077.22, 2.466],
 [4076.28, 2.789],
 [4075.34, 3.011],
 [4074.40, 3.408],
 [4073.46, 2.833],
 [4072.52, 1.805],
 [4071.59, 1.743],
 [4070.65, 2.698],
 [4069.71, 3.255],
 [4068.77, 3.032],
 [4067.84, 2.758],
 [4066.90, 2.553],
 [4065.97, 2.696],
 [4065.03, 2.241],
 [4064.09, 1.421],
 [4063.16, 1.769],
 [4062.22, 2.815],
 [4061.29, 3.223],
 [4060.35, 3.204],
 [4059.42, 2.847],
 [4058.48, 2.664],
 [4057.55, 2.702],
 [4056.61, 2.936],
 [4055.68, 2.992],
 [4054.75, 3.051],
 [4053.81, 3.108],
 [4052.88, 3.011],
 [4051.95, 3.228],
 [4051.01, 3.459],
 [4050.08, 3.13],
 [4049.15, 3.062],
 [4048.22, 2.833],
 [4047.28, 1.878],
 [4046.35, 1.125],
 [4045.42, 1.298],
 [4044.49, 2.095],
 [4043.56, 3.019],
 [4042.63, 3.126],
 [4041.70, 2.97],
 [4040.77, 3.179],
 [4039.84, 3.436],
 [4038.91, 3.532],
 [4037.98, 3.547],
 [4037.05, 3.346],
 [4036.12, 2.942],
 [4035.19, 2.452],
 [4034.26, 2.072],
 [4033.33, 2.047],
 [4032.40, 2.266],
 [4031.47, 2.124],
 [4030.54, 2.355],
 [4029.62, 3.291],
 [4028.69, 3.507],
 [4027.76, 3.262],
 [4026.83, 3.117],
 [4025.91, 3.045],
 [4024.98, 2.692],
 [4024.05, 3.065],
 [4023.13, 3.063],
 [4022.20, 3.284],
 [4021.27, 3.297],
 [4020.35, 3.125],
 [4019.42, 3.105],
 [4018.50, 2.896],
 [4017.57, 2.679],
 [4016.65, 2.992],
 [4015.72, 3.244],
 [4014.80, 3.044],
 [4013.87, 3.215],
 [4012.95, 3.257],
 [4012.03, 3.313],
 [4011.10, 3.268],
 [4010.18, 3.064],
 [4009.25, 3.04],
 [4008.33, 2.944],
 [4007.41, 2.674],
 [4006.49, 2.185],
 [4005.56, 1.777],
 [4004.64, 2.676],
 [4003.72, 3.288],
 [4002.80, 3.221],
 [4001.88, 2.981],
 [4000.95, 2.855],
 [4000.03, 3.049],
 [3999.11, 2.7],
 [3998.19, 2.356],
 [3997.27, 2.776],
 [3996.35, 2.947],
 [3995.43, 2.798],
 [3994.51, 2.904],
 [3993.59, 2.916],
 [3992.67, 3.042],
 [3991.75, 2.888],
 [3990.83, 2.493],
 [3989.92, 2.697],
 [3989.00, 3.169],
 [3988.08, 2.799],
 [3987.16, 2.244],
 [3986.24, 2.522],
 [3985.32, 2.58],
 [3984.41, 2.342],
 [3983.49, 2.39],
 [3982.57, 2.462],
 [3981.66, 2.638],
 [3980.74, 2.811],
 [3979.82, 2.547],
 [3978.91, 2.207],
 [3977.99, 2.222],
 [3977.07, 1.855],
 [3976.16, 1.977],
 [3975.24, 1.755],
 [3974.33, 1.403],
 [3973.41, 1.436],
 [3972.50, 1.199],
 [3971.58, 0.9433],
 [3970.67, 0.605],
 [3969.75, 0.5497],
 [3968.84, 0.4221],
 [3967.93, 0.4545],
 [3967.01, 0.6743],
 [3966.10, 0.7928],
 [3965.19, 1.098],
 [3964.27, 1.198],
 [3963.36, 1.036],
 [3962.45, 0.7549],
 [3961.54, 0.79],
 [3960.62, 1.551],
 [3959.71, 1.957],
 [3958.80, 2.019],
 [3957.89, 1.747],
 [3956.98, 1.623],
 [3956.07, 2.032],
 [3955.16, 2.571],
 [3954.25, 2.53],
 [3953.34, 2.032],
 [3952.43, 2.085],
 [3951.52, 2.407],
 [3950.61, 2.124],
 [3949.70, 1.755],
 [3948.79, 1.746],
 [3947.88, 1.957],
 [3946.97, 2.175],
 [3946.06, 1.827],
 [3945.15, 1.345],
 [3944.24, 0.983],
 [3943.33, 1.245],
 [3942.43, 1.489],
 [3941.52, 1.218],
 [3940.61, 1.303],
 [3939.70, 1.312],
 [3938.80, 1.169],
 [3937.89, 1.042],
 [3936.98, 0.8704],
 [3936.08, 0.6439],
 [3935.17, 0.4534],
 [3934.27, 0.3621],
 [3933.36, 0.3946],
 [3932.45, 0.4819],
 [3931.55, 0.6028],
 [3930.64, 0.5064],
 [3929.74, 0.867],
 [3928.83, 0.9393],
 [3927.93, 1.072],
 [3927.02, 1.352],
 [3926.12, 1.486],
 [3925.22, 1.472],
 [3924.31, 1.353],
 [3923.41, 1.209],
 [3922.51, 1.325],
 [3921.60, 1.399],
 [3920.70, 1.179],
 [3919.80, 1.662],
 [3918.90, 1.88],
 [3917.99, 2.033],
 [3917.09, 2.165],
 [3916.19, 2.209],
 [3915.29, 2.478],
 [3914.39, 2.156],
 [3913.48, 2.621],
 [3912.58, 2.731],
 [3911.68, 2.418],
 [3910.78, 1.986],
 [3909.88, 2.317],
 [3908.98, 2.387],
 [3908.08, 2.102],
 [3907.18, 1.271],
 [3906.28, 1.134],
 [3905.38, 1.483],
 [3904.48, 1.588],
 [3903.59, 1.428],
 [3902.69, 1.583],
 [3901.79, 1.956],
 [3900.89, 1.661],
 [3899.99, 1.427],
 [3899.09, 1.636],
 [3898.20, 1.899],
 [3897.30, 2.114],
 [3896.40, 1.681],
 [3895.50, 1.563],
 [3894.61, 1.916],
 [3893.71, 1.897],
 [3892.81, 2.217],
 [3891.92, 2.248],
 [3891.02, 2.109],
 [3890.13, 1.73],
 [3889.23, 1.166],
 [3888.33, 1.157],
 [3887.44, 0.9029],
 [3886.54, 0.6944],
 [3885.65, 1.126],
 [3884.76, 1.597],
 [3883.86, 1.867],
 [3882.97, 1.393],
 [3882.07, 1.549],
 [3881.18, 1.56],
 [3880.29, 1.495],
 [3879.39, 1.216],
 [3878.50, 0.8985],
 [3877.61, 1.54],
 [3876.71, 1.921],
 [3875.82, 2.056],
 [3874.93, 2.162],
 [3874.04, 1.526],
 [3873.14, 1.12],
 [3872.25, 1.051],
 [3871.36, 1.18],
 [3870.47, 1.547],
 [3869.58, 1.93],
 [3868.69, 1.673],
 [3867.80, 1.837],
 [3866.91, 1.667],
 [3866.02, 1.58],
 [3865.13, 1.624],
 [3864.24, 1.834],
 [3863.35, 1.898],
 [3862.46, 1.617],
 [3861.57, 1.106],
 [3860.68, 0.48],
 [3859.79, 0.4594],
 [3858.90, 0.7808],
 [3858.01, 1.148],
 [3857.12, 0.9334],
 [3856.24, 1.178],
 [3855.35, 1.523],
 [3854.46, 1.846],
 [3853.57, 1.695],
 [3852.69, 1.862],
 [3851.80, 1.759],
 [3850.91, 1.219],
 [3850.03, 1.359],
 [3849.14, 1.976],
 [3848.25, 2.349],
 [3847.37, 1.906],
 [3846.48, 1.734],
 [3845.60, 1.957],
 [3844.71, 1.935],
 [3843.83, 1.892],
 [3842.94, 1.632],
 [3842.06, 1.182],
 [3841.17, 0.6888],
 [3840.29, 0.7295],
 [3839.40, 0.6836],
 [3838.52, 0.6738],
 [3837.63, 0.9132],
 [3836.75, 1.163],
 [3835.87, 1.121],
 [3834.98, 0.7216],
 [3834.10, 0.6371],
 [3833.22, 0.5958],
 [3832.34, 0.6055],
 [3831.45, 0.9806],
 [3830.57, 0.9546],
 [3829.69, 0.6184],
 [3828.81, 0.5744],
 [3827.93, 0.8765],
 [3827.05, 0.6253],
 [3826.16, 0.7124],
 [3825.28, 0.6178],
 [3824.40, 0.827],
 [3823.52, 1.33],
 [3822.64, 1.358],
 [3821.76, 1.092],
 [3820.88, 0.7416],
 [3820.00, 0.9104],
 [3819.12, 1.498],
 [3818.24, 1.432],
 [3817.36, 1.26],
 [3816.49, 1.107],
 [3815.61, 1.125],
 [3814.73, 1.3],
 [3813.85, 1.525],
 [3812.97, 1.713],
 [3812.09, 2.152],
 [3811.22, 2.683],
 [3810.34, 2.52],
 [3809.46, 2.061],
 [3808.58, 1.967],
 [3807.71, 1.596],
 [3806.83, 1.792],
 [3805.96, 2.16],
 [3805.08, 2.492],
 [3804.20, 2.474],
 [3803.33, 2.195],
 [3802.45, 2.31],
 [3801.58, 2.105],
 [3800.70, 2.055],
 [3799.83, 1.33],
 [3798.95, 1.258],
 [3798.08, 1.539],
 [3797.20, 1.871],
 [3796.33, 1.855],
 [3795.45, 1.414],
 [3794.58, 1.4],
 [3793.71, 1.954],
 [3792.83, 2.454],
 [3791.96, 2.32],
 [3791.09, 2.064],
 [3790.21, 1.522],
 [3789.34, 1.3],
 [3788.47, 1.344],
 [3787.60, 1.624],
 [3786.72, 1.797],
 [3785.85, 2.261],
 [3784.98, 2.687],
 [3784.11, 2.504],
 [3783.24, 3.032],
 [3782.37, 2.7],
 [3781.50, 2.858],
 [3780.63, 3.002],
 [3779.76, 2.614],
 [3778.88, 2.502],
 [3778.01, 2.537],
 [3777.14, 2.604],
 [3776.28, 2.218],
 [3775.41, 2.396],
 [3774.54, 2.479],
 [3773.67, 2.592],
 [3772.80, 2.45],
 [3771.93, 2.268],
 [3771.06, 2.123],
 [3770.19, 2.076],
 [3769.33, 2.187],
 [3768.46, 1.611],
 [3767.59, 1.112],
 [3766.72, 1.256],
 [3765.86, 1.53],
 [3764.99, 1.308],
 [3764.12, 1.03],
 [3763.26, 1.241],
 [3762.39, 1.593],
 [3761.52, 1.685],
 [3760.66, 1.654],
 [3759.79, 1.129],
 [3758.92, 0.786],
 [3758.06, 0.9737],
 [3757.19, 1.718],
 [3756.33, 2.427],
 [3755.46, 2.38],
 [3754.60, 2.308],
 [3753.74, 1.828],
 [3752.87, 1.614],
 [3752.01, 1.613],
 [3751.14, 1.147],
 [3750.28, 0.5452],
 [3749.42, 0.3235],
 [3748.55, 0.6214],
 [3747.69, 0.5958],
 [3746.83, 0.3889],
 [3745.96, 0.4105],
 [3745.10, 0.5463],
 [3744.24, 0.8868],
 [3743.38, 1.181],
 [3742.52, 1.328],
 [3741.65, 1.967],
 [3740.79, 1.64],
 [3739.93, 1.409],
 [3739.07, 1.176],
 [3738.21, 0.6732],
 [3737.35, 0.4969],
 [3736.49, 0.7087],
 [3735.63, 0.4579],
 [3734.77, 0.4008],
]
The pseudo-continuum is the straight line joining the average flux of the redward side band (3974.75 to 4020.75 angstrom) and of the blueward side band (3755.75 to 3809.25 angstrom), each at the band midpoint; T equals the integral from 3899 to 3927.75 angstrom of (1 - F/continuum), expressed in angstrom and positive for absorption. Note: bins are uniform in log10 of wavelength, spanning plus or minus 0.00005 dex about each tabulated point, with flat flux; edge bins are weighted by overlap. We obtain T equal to 7.7 angstrom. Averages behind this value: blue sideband 1.96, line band 1.78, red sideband 2.74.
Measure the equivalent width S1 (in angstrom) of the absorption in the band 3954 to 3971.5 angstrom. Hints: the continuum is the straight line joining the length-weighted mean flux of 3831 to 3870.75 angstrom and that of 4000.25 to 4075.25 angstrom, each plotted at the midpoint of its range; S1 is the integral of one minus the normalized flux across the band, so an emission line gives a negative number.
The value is 7.5 angstrom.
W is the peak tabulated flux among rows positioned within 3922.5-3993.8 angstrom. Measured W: 3.169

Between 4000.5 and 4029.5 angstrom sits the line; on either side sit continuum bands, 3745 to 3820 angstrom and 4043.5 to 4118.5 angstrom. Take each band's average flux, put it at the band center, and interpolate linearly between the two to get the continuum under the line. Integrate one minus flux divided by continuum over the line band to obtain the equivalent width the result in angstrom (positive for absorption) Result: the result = -3.68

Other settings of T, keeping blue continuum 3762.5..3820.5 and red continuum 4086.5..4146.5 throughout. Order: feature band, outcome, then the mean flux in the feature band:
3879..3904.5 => 7.8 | 1.6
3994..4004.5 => -0.8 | 2.89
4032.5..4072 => 2.1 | 2.72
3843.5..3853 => 1.5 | 1.81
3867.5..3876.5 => 2.5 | 1.61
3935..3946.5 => 6.1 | 1.16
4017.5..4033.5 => -0.8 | 2.92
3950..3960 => 1.7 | 2.1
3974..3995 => 1.2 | 2.48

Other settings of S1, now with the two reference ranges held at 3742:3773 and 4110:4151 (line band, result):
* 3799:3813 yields -4.2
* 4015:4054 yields -3.2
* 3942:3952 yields 2.3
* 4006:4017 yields -2.0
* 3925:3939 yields 8.6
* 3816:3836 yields 9.1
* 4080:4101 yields -2.7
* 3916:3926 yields 2.4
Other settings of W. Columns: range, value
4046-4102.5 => 3.969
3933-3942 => 1.312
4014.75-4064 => 3.547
